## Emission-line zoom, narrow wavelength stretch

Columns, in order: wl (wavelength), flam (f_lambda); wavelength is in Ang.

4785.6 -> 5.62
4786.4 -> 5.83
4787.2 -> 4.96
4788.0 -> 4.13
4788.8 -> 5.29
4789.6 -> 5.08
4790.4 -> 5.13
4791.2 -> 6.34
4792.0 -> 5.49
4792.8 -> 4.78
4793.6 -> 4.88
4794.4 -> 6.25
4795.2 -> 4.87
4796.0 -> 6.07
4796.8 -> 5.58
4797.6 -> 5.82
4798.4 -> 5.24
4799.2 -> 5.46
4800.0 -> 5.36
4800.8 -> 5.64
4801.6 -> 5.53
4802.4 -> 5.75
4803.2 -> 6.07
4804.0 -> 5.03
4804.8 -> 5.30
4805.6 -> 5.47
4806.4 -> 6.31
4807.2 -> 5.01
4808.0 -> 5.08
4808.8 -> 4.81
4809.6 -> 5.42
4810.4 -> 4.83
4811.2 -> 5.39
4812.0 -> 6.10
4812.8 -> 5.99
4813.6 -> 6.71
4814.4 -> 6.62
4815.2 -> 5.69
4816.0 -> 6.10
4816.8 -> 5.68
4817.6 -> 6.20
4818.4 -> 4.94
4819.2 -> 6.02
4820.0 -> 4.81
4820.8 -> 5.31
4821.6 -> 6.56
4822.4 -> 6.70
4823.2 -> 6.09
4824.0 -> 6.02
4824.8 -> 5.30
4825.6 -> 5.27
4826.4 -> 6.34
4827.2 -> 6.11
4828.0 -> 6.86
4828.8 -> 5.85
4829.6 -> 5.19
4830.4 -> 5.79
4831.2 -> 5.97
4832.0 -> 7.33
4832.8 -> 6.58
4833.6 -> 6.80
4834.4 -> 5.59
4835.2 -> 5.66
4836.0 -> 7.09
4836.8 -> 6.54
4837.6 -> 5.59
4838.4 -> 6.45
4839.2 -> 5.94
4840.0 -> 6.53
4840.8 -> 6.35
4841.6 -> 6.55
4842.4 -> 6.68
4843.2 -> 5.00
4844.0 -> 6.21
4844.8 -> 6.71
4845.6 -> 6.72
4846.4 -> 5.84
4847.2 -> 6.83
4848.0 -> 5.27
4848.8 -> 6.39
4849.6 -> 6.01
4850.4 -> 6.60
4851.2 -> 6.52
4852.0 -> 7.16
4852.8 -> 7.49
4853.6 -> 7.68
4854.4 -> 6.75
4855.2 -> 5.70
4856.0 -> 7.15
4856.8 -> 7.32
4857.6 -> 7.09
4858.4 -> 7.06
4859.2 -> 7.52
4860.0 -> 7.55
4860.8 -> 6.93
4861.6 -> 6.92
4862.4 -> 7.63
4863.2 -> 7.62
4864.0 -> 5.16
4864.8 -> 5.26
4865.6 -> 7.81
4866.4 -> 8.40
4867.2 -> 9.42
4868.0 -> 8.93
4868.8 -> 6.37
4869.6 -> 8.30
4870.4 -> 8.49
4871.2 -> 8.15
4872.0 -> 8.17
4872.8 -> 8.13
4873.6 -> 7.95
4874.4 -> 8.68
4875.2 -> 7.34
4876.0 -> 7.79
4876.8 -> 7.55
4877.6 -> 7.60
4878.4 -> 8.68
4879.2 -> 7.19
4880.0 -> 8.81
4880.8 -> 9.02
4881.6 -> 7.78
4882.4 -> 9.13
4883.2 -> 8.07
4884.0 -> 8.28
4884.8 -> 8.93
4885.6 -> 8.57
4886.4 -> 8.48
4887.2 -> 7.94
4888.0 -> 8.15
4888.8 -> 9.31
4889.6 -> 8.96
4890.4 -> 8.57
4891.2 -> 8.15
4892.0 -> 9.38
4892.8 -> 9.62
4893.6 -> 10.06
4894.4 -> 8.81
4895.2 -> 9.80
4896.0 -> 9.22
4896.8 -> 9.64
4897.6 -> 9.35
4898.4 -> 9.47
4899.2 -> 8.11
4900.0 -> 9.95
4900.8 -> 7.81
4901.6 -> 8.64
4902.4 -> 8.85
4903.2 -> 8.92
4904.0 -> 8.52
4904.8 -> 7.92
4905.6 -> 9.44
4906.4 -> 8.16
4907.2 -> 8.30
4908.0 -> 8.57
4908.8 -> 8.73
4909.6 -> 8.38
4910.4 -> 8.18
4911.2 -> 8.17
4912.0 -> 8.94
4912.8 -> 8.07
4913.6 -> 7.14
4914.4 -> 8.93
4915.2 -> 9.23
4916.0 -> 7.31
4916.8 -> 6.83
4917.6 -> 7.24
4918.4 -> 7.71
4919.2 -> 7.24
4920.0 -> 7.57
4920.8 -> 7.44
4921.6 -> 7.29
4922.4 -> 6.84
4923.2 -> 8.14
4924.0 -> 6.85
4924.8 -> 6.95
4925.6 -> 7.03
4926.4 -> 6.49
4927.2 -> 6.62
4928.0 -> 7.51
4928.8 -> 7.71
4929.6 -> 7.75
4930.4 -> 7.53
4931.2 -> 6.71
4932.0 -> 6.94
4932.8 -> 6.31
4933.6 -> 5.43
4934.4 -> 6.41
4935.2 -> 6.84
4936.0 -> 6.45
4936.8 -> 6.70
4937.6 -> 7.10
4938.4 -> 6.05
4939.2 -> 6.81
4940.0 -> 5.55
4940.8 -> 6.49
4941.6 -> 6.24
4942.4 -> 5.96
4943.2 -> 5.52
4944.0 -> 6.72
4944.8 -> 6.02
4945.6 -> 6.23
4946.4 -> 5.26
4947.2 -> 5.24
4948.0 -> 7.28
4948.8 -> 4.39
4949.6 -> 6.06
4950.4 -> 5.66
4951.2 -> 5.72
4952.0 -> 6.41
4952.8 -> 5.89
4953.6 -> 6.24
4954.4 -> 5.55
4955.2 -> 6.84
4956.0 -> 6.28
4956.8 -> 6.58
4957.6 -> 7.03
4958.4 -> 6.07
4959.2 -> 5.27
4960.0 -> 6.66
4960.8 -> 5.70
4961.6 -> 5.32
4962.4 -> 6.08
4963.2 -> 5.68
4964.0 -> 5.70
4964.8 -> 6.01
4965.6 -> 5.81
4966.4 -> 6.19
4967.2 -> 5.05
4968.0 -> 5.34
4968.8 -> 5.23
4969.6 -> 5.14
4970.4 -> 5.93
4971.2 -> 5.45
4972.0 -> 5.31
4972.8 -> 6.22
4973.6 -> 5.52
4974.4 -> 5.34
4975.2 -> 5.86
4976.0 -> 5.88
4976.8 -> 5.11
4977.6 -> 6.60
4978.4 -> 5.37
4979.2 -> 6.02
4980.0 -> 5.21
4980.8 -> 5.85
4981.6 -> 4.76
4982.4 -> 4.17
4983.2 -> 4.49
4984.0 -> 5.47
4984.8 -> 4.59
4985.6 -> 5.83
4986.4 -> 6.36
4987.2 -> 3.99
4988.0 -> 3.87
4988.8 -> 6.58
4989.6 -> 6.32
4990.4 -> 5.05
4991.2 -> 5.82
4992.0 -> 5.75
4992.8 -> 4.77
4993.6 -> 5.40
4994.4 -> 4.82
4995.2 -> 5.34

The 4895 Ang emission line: Mg II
